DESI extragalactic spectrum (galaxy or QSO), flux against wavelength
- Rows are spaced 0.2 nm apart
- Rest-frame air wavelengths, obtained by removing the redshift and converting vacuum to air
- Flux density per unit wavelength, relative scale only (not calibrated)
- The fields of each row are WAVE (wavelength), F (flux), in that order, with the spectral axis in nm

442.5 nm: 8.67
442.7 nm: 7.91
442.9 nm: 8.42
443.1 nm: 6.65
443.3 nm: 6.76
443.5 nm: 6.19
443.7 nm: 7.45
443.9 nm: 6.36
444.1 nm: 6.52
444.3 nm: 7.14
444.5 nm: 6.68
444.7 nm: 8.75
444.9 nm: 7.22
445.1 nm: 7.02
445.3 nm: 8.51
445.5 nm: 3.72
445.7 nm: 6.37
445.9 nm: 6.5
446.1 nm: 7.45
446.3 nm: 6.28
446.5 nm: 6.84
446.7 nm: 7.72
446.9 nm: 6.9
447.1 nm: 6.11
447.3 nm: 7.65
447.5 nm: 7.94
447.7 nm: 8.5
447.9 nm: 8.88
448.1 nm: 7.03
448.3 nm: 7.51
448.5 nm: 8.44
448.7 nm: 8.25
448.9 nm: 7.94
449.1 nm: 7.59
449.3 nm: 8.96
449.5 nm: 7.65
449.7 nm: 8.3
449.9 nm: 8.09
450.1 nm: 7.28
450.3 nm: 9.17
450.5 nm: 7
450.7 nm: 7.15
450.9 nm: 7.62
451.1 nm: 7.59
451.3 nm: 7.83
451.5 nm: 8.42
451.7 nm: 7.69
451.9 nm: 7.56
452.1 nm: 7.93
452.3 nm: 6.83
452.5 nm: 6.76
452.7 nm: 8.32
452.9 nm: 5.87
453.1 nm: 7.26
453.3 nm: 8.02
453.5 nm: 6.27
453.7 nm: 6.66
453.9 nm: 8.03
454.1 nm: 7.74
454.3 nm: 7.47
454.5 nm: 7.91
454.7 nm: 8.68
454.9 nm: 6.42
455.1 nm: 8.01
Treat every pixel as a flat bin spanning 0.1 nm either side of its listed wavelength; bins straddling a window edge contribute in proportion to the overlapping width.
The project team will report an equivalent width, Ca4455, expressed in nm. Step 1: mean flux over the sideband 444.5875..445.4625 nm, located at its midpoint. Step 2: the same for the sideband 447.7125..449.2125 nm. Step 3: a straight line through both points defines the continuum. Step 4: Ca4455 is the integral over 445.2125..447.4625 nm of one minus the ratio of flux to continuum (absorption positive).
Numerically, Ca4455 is 0.283 nm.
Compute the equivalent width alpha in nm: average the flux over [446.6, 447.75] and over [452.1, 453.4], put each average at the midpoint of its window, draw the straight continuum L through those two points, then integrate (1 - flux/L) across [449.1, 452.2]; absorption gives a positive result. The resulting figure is -0.24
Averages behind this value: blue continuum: 7.43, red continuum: 7.23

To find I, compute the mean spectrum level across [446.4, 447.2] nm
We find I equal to 6.89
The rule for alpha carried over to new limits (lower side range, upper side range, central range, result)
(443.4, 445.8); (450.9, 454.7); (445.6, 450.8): -0.35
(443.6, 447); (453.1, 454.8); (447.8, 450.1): -0.27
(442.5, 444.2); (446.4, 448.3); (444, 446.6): 0.17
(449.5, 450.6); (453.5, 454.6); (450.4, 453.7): 0.14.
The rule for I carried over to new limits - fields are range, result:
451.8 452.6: 7.27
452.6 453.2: 7.15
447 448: 7.82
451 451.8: 7.88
